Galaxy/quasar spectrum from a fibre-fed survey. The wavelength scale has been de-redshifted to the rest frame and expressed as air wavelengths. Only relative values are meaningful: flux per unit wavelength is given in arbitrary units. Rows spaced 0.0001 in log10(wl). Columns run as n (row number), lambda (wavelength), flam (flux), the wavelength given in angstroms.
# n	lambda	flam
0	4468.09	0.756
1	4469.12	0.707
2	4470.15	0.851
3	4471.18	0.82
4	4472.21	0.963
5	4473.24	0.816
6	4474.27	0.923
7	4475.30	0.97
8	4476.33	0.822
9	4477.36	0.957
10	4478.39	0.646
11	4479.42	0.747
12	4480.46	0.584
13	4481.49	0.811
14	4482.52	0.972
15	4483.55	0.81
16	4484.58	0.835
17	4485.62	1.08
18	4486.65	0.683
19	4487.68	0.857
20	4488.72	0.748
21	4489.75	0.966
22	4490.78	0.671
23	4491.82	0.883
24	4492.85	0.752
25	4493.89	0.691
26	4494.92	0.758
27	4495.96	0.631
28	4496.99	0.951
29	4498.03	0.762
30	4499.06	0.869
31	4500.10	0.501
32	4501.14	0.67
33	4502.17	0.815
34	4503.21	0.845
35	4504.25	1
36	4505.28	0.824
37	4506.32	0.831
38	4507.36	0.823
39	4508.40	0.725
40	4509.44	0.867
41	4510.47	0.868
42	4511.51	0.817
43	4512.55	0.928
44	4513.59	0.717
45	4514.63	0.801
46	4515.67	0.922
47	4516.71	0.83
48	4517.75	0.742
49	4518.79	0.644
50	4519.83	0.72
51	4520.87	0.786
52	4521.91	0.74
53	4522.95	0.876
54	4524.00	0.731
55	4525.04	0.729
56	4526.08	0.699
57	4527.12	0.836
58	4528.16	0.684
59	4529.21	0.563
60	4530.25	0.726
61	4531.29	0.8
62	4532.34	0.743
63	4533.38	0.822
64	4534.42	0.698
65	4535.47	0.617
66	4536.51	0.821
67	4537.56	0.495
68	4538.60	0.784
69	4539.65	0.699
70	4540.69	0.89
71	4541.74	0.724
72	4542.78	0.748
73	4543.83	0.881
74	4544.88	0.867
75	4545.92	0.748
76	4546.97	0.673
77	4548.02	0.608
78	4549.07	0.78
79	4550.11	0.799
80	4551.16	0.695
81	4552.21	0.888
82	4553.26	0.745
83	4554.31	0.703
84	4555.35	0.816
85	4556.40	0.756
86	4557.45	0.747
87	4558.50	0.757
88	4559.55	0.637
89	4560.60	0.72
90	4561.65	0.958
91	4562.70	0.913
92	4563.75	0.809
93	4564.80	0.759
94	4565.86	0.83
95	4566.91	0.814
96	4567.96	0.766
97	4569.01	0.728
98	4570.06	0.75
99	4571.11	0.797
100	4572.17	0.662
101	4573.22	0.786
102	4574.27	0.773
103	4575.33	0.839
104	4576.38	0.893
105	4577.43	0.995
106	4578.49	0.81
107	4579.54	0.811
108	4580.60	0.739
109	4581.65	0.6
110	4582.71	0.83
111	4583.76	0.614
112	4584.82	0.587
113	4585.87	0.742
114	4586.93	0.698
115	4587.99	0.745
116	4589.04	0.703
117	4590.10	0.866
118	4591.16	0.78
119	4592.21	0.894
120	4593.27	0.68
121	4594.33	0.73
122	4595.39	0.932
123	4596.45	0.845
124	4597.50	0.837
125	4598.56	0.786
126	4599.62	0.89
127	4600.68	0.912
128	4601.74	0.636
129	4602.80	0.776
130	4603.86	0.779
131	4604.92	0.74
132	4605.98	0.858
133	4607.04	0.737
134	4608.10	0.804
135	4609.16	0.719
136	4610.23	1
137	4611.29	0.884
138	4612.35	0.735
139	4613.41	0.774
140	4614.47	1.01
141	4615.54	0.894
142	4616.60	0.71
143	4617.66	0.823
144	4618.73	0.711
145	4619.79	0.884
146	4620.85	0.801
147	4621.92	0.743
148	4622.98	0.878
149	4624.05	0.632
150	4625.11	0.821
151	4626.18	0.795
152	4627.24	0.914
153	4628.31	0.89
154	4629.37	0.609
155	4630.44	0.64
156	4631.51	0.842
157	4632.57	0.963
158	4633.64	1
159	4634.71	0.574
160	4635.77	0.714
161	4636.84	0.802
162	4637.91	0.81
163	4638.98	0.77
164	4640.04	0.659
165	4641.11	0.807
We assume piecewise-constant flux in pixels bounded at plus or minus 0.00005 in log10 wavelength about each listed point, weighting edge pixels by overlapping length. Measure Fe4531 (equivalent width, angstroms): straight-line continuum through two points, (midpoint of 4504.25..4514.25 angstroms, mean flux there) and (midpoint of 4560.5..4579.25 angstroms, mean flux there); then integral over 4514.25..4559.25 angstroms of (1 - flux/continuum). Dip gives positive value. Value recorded 3.9 angstroms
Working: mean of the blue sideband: 0.831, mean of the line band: 0.751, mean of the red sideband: 0.813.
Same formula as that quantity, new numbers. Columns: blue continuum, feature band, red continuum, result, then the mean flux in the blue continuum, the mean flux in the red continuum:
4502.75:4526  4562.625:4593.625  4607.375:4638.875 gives 1.3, 0.805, 0.805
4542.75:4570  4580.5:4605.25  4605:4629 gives 1.1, 0.775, 0.816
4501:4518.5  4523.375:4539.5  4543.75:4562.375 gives 1.6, 0.826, 0.764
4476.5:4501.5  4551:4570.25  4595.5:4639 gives 0.4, 0.786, 0.805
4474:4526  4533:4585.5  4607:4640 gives 2.5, 0.801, 0.802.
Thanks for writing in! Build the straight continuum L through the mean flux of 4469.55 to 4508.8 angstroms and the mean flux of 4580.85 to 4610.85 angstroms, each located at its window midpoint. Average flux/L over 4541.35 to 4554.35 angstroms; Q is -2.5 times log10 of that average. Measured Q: 0.04 mag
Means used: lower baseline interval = 0.812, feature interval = 0.761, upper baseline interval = 0.776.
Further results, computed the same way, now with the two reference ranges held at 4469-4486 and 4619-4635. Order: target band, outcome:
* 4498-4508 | 0.05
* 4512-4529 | 0.08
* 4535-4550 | 0.12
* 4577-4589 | 0.10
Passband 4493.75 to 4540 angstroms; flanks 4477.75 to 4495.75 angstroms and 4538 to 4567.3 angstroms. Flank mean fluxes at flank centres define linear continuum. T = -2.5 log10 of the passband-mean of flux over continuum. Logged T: 0.03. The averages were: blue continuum 0.792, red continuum 0.776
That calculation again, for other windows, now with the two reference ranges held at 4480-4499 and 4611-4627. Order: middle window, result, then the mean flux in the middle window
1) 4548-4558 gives 0.062 mag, 0.761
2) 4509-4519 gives -0.018 mag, 0.819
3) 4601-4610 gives 0.055 mag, 0.767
